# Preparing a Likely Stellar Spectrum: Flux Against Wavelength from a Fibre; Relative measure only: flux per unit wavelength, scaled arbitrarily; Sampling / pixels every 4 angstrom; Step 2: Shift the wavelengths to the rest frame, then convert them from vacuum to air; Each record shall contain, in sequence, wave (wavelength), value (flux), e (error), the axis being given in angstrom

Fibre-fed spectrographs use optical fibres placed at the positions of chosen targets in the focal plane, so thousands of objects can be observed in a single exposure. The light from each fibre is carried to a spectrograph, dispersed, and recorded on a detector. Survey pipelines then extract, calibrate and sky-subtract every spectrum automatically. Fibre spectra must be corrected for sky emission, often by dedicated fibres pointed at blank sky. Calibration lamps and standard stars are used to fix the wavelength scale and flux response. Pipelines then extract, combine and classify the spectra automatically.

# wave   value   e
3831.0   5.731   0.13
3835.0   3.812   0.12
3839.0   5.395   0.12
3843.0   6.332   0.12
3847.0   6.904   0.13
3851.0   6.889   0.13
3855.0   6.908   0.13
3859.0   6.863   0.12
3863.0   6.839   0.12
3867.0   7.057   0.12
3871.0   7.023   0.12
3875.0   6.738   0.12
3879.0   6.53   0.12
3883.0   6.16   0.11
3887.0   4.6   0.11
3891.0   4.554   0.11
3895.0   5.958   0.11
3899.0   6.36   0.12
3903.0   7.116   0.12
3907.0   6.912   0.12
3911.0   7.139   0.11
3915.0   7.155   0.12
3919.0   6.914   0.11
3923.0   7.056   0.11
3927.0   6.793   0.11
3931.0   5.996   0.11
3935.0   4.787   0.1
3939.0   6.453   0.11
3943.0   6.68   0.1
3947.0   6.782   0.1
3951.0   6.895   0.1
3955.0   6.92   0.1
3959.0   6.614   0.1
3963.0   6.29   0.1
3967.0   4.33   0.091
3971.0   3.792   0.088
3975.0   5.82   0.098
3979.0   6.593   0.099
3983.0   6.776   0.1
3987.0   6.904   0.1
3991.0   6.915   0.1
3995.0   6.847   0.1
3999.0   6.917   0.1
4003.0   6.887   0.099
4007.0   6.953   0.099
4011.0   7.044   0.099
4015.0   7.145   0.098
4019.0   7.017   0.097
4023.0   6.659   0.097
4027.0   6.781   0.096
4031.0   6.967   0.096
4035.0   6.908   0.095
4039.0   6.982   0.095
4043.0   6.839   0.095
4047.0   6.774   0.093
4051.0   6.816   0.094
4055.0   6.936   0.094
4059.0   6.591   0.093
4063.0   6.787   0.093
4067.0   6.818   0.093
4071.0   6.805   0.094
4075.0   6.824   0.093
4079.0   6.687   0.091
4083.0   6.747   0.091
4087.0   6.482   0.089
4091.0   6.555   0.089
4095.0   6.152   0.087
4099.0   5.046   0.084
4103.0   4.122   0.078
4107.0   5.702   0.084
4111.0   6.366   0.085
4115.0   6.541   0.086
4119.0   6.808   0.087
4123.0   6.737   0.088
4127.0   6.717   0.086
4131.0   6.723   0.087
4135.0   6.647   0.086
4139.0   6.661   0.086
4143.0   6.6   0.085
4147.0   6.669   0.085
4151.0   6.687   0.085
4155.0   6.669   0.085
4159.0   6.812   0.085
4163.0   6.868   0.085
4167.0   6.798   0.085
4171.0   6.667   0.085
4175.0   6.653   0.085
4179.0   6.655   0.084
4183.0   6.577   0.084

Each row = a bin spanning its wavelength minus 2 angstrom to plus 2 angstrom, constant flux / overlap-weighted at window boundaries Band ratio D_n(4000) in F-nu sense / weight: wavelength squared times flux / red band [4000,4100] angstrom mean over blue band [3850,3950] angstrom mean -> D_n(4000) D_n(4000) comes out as 1.12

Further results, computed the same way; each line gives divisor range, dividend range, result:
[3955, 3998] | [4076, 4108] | 1.03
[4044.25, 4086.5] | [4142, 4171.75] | 1.04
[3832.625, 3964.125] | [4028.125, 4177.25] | 1.14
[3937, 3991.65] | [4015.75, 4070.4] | 1.14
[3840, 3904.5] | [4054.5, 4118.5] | 1.10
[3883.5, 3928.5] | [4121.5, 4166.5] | 1.18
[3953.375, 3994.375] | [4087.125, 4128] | 1.06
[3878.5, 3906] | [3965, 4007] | 1.11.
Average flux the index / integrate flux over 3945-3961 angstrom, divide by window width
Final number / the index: 6.8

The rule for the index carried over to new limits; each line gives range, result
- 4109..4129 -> 6.63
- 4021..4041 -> 6.86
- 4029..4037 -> 6.94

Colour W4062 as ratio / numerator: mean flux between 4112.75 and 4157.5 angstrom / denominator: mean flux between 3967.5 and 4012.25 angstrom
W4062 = 1.04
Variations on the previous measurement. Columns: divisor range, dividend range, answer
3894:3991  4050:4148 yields 1.01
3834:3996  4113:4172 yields 1.06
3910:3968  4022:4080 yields 1.05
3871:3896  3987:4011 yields 1.18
